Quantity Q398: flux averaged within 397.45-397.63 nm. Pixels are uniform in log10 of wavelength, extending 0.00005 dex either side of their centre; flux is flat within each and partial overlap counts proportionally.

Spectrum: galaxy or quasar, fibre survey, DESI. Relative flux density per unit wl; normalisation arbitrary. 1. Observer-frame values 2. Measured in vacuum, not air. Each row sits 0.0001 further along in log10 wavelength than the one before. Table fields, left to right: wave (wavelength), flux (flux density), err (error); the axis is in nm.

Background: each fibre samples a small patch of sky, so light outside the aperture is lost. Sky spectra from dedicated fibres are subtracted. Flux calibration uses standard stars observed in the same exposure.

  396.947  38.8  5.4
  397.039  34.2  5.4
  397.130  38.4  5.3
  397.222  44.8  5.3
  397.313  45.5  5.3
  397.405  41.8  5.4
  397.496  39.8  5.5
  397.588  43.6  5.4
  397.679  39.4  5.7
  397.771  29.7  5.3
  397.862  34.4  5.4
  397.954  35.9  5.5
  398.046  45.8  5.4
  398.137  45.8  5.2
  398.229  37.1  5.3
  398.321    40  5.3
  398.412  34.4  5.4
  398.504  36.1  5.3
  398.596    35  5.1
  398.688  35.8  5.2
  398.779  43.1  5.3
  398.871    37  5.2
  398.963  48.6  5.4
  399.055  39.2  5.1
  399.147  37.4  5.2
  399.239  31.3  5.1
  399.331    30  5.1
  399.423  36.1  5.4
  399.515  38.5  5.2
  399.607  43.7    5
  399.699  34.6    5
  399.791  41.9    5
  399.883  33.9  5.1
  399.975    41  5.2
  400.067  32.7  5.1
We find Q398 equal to 41.7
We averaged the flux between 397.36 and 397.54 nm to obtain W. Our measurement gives 40.9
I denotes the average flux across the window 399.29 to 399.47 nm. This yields 33.2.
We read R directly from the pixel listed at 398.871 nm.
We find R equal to 37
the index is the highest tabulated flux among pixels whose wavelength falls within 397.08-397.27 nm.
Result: 44.8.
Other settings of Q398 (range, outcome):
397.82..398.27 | 39.8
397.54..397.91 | 36.8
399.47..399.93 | 38.5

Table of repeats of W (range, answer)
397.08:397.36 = 42.7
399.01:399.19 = 38.3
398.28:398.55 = 36.8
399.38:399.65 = 39.4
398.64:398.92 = 38.8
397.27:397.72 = 42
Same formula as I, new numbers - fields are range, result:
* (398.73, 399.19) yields 41.1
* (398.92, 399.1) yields 43.8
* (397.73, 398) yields 33.4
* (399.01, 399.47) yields 34.8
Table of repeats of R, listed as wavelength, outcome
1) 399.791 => 41.9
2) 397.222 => 44.8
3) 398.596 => 35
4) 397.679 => 39.4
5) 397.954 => 35.9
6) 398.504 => 36.1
